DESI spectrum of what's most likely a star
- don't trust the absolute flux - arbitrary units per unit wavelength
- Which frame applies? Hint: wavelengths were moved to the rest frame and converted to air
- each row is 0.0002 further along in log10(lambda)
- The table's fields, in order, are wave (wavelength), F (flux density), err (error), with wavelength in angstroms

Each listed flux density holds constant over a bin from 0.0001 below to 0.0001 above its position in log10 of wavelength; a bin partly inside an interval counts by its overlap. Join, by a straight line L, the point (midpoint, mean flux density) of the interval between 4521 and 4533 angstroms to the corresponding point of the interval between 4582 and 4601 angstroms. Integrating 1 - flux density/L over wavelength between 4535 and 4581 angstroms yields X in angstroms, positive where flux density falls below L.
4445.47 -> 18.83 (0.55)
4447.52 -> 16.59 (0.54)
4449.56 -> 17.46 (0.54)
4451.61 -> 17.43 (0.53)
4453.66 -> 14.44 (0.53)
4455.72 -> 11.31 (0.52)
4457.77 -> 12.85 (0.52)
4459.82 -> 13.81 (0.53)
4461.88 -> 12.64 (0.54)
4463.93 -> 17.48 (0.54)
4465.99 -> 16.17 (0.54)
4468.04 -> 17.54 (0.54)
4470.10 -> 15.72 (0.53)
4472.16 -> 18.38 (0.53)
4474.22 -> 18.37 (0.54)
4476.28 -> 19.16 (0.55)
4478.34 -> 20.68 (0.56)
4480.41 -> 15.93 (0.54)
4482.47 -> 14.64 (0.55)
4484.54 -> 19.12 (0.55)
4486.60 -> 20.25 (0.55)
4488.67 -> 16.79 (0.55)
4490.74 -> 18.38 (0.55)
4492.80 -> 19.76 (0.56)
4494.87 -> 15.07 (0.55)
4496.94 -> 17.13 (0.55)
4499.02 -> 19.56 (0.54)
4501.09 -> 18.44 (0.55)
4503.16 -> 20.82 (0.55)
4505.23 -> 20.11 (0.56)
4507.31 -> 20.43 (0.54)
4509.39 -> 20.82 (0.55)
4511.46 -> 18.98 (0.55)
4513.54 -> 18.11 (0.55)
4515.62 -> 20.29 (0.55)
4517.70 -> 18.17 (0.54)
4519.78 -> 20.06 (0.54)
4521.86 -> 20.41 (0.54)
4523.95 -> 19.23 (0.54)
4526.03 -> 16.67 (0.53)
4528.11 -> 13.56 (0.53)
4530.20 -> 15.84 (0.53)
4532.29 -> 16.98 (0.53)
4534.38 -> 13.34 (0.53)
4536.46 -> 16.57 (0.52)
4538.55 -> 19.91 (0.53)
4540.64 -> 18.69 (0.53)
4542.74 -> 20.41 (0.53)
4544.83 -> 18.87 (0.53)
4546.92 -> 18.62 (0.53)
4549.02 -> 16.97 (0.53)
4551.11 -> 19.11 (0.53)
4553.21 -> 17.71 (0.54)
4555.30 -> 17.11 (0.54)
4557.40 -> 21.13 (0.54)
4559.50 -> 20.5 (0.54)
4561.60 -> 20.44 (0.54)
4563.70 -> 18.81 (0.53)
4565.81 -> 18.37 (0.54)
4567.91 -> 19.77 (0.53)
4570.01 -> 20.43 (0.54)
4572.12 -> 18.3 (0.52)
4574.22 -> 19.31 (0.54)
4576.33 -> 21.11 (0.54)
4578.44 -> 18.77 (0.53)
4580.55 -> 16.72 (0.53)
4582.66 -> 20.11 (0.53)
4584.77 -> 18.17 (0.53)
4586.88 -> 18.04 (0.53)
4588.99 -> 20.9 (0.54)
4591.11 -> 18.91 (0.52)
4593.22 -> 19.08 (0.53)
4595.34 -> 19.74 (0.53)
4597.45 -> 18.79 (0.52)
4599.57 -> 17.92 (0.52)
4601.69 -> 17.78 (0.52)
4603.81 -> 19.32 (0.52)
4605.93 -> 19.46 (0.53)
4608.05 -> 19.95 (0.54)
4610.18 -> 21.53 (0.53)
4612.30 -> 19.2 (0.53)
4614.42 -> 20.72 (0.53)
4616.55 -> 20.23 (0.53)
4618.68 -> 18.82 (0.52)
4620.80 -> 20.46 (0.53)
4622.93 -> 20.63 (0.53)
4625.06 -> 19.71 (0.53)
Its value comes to -2.4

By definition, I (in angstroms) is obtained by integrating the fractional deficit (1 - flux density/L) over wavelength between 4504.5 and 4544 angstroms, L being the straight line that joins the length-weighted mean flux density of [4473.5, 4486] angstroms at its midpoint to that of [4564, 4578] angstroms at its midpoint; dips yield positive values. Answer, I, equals 0.8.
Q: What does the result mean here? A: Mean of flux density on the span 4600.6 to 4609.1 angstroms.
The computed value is 19.1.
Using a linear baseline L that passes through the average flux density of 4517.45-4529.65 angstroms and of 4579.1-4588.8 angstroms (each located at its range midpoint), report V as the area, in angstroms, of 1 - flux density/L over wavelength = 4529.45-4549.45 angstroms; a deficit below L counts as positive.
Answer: 0.5 angstroms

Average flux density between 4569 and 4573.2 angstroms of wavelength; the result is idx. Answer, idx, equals 19.4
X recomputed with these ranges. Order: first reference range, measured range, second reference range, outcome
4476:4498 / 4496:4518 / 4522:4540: -2.60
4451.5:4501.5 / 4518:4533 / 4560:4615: 0.27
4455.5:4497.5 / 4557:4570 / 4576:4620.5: -0.86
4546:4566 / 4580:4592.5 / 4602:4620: 0.33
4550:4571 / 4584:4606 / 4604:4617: 1.07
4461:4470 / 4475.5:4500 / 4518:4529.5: -1.89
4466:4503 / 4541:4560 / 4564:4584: -0.03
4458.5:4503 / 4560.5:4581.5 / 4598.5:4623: -0.30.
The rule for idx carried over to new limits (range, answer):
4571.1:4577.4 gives 19.6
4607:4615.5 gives 20.3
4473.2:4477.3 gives 18.8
